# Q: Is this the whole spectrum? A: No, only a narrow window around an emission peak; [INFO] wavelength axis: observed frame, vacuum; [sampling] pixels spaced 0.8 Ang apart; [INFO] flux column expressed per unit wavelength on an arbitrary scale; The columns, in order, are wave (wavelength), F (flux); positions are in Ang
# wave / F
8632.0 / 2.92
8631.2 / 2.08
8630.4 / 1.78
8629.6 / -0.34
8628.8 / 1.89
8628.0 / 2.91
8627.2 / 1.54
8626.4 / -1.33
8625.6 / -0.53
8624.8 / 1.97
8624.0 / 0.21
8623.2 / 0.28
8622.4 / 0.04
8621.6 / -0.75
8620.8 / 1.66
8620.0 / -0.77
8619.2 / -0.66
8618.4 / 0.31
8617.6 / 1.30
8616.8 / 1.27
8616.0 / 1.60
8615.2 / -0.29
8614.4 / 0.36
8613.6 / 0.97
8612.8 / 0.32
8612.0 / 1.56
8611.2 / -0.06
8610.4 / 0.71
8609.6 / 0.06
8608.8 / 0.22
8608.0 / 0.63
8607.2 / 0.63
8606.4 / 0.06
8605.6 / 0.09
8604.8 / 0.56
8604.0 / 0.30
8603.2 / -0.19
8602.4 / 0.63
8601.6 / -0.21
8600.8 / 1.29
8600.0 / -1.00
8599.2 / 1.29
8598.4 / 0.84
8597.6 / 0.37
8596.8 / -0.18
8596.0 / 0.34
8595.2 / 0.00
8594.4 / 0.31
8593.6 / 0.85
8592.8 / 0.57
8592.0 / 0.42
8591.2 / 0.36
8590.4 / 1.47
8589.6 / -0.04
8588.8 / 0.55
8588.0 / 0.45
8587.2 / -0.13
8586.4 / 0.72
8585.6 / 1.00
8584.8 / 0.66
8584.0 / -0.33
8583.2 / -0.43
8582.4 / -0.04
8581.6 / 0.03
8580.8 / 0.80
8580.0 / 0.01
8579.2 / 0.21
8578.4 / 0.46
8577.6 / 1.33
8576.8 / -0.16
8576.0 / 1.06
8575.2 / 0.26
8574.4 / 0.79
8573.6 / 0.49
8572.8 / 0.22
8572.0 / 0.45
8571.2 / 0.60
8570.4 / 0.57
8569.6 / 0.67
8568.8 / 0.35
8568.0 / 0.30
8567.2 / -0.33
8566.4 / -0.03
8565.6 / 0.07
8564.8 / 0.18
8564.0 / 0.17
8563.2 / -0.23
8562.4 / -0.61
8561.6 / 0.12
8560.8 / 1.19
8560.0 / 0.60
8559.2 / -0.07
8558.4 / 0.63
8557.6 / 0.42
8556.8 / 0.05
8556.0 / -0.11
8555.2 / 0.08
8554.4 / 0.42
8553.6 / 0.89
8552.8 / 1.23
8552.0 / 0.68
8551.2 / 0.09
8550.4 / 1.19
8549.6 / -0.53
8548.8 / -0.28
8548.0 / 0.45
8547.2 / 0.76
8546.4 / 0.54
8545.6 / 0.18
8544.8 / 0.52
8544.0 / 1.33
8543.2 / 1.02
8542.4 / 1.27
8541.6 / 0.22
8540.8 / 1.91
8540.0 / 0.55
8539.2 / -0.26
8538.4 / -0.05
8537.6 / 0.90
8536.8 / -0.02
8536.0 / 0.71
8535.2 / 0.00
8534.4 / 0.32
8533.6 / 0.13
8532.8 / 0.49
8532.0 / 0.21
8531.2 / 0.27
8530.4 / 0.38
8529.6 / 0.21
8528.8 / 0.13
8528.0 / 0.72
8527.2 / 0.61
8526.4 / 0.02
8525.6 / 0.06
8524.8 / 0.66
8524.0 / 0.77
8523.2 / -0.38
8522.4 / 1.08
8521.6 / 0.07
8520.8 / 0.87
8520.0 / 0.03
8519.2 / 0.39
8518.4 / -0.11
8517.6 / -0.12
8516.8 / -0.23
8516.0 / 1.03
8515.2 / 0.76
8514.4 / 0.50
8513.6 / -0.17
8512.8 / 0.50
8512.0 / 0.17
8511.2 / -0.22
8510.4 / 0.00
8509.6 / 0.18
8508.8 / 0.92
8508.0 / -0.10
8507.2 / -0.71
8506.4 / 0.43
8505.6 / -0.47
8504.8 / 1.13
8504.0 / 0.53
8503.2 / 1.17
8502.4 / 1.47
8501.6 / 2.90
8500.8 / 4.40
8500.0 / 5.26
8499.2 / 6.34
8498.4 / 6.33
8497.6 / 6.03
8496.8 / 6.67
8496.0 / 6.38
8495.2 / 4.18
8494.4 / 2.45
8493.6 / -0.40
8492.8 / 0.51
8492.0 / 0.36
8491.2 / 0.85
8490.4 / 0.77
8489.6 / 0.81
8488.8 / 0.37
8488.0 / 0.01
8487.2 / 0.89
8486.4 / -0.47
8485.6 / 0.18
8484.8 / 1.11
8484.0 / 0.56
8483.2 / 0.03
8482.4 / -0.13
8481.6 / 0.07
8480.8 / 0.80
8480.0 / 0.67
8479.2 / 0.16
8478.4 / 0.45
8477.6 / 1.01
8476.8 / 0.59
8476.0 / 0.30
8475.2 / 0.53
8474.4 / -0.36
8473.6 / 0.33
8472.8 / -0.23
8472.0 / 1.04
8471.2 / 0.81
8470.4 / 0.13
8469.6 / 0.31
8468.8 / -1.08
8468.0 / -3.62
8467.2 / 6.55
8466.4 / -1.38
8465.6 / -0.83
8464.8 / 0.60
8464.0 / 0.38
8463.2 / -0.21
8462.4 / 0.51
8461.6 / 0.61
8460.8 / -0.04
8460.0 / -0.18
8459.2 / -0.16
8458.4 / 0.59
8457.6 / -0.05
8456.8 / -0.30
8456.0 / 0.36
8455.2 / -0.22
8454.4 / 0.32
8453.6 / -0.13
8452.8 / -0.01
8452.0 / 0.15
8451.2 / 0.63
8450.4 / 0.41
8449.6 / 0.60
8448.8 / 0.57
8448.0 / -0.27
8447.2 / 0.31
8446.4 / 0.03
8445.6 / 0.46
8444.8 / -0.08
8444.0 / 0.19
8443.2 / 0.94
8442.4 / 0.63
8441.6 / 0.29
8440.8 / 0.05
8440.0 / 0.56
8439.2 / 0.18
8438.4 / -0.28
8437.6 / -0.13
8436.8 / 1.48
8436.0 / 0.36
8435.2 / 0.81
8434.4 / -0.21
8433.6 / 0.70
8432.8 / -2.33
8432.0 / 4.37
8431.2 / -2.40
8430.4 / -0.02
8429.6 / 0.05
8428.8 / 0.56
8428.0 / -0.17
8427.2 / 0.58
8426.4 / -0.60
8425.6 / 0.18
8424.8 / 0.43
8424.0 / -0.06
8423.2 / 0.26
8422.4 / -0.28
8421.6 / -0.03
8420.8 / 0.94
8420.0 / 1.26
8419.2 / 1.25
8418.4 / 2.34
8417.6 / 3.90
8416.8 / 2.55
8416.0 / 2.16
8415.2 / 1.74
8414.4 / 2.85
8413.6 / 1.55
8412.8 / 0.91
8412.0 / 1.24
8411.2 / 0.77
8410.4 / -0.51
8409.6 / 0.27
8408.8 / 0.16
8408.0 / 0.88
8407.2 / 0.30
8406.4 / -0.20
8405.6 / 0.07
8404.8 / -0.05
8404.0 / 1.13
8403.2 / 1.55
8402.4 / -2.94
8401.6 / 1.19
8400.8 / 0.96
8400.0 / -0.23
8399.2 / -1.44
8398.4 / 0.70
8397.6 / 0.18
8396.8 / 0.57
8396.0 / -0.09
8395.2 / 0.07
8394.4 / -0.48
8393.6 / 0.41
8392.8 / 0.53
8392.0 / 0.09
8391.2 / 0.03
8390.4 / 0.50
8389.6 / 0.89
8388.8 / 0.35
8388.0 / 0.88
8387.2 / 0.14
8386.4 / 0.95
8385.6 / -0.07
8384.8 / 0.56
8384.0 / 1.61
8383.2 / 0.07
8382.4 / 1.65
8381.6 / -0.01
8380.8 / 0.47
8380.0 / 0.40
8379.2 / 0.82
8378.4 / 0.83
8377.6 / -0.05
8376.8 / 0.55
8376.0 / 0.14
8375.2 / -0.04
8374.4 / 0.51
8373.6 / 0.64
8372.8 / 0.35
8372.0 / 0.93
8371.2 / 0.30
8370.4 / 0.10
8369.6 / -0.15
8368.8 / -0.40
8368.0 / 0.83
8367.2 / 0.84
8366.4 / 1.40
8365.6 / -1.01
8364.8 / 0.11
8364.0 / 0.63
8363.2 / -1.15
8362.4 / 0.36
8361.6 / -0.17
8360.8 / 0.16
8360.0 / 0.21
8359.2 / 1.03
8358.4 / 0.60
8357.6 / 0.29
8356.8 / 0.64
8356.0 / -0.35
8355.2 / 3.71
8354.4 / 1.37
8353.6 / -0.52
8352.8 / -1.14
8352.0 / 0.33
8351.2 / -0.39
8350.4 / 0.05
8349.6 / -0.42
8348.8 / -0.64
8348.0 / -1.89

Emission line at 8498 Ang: [O III]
